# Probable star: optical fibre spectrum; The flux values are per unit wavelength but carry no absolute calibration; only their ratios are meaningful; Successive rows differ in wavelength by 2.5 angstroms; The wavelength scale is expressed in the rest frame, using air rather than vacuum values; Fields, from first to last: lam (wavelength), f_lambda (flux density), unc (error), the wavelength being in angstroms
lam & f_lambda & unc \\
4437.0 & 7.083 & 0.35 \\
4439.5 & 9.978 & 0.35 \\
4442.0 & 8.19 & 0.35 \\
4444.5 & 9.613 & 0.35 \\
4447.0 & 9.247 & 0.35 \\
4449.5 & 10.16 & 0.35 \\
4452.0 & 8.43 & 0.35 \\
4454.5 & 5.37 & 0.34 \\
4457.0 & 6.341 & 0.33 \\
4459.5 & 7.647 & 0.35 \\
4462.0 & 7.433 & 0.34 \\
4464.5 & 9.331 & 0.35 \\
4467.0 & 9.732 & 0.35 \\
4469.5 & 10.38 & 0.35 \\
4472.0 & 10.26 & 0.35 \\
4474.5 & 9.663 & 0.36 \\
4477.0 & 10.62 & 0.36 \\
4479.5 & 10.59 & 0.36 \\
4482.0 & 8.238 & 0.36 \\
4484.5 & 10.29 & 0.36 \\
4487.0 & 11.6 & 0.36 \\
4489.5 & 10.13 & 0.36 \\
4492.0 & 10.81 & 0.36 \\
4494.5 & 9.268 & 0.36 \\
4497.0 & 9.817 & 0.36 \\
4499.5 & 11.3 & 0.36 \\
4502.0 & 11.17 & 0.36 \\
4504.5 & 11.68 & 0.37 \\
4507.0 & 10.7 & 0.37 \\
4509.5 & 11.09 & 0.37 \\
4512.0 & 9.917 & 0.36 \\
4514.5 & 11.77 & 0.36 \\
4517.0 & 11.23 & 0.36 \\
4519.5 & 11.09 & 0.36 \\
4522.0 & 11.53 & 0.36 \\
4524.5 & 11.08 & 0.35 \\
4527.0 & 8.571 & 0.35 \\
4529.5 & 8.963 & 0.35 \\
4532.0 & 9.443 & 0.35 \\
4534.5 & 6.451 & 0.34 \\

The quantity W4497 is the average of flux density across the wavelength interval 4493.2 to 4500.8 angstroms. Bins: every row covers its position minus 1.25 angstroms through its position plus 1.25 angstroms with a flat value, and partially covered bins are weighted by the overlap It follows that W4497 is 10.1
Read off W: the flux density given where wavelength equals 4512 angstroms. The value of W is 9.917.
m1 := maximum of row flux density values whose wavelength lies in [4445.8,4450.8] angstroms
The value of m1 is 10.16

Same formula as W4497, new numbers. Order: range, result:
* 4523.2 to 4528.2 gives 9.86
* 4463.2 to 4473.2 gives 9.91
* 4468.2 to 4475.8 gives 10.1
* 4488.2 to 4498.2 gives 10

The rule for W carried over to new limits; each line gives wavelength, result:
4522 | 11.53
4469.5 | 10.38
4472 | 10.26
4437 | 7.083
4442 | 8.19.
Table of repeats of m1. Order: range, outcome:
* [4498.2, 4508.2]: 11.68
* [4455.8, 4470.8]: 10.38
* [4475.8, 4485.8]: 10.62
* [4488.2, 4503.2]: 11.3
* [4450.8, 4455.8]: 8.43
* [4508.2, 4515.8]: 11.77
